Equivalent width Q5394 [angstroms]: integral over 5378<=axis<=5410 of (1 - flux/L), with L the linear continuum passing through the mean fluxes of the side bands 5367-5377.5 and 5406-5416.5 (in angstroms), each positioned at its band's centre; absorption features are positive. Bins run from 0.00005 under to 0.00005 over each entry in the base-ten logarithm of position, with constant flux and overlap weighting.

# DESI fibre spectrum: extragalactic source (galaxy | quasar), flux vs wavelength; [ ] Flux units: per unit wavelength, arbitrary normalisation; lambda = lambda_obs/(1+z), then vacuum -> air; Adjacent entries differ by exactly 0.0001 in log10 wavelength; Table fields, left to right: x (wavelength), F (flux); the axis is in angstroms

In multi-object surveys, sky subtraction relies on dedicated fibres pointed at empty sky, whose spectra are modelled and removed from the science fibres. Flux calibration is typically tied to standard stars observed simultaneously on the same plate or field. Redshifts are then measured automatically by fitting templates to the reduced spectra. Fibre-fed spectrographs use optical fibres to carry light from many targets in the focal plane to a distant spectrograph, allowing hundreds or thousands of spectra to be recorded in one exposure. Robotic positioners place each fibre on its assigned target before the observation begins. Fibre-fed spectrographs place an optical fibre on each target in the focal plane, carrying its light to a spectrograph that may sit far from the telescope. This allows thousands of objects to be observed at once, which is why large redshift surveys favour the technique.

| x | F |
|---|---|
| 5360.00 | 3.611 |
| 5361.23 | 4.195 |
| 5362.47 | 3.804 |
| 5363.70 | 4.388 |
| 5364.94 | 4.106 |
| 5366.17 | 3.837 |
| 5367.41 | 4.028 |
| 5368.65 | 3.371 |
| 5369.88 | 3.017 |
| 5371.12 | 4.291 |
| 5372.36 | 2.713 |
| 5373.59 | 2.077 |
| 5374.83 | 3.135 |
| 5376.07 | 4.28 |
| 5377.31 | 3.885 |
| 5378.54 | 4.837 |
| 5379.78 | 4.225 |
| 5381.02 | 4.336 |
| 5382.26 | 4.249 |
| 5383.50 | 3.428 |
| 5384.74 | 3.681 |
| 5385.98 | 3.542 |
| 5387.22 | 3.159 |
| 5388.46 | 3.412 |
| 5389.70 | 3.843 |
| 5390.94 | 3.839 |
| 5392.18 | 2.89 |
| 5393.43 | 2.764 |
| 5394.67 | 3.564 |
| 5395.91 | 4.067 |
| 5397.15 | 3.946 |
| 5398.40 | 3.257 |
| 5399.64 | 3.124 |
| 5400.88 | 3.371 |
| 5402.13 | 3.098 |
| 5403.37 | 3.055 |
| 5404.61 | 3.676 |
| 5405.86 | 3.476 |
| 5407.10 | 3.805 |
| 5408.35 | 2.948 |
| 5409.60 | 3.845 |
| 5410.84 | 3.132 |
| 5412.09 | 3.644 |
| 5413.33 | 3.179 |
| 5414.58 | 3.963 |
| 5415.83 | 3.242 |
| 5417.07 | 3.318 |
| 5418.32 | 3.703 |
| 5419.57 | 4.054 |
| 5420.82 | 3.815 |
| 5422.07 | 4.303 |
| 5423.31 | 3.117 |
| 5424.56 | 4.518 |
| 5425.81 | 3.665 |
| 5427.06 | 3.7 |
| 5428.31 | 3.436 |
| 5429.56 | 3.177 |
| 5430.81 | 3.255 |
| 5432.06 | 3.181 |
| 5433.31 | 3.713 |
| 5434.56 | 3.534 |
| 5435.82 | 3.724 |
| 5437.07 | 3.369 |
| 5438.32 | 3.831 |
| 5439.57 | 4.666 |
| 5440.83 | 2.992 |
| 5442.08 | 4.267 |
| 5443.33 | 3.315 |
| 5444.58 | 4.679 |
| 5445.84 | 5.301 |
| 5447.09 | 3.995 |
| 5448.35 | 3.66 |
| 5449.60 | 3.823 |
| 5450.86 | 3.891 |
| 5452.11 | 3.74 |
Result -1.44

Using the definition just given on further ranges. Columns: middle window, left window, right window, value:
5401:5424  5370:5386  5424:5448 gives 1.54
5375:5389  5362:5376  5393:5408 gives -1.54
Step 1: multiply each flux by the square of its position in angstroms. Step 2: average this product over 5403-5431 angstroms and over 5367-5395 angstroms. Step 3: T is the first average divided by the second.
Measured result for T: 1.01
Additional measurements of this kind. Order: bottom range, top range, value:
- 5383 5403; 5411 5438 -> 1.06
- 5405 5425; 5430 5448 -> 1.07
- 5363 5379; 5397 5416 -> 0.94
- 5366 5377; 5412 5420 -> 1.07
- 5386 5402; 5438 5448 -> 1.23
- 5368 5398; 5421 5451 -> 1.07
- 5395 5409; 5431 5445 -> 1.10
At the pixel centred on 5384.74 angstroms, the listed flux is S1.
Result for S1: 3.681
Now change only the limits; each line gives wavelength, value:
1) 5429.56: 3.177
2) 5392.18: 2.89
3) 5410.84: 3.132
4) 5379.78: 4.225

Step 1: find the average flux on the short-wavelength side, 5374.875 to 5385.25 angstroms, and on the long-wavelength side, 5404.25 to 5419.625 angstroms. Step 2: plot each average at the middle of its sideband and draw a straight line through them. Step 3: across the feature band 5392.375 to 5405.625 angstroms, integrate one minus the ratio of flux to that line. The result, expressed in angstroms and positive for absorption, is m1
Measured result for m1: 1.3 angstroms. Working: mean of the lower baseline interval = 4.07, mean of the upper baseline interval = 3.51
